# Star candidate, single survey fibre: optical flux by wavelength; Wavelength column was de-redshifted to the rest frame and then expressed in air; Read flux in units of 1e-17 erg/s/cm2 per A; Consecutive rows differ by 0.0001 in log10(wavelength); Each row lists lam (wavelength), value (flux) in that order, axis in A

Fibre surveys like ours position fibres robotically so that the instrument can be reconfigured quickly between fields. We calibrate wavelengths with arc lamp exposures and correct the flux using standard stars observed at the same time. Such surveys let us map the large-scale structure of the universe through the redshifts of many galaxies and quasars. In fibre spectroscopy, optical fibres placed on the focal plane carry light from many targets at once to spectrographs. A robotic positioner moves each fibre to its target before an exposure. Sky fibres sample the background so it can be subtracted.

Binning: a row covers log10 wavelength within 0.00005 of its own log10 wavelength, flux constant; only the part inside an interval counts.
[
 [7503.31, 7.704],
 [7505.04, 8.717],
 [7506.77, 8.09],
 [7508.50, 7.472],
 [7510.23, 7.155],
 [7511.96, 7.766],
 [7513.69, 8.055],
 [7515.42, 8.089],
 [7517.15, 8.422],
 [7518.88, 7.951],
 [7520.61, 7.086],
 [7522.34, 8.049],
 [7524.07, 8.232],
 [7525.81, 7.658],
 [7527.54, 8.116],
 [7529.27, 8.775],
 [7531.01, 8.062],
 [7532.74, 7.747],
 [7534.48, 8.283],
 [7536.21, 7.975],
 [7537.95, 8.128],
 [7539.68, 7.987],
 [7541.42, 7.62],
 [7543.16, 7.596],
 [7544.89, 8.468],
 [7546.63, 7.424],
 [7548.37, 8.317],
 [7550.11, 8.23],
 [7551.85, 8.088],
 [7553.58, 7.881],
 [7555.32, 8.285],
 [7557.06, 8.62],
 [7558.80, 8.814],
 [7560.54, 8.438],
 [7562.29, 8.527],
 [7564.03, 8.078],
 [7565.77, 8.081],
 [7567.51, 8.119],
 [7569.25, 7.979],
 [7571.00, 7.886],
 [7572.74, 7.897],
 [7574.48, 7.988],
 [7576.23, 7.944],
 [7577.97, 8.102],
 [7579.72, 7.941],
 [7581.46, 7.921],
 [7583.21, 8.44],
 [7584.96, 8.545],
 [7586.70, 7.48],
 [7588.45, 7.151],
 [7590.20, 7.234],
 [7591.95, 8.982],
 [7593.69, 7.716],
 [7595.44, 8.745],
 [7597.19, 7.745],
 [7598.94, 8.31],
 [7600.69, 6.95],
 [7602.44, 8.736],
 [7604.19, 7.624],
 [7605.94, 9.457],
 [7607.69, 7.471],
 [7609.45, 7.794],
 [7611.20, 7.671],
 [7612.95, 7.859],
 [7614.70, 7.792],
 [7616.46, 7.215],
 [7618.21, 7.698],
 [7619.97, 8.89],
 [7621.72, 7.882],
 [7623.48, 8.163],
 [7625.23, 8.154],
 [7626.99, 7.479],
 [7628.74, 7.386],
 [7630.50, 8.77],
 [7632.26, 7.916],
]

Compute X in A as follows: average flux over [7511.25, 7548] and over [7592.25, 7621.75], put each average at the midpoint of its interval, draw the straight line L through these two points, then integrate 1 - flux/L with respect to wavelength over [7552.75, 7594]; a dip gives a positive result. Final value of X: -0.5 A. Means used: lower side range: 7.98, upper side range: 8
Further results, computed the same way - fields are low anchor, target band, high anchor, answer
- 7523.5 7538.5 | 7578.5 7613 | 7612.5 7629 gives -0.3 A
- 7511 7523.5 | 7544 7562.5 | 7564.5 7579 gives -0.7 A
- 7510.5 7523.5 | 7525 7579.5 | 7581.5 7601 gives -1.2 A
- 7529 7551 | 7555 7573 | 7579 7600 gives -0.5 A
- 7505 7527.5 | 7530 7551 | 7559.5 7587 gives 0.0 A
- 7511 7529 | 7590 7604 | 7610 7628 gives -0.3 A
